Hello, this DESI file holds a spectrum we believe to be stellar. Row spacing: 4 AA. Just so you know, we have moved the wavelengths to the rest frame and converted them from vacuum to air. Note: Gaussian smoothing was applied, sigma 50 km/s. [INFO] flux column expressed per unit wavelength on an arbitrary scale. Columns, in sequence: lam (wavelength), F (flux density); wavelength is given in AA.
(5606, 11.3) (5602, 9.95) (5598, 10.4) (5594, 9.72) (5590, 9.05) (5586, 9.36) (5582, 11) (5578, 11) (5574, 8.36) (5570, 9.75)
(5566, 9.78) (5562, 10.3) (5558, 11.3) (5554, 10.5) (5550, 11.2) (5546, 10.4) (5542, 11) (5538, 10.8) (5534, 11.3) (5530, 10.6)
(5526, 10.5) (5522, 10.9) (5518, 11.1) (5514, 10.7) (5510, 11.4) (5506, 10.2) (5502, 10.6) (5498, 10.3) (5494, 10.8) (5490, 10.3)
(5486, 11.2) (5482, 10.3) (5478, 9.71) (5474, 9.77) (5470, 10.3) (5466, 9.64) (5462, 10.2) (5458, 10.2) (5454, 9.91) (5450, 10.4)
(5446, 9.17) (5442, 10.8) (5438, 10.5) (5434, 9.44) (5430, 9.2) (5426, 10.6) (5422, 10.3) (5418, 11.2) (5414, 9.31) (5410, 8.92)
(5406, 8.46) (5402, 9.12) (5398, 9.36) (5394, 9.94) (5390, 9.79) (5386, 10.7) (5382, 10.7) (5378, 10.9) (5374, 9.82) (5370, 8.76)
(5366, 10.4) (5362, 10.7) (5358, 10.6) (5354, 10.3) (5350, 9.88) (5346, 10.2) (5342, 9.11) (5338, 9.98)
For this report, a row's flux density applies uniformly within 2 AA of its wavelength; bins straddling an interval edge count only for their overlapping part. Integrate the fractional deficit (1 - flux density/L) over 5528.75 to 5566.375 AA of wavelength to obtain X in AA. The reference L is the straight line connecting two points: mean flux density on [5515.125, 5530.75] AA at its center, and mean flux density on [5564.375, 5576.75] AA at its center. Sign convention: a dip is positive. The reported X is -2.64 AA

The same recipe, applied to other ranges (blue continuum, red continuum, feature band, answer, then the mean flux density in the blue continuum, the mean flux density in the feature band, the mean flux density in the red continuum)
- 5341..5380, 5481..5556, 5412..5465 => 1.67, 10.1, 10.1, 10.7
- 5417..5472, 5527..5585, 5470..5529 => -1.39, 10.1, 10.5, 10.5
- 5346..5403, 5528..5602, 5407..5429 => 0.41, 10.1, 9.95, 10.3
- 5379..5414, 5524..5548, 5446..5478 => 0.59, 9.64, 9.98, 10.8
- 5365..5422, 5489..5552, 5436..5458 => 0.12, 9.82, 10.2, 10.8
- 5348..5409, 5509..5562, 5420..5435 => 0.47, 9.94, 9.91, 10.9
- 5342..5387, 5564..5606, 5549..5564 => -1.29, 10.2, 10.8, 9.91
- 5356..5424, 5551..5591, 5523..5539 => -1.19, 9.94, 10.8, 10.1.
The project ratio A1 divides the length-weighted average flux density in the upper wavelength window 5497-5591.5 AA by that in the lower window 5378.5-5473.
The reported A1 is 1.06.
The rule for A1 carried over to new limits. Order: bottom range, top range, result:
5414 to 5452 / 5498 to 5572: 1.05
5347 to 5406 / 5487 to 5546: 1.07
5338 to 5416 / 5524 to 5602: 1.05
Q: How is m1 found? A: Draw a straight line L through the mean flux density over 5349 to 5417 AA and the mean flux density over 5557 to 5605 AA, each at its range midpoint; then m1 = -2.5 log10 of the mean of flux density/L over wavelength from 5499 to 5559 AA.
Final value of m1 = -0.089 mag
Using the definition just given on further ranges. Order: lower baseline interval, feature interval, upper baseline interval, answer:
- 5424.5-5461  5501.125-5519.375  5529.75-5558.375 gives -0.02 mag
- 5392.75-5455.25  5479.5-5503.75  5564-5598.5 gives -0.08 mag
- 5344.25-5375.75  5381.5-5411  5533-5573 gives 0.06 mag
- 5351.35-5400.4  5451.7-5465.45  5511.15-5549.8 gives 0.05 mag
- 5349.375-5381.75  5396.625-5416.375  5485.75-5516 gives 0.14 mag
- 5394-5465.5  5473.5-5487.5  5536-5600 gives -0.03 mag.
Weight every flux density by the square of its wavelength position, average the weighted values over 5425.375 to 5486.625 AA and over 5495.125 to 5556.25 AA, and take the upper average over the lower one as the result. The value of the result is 1.10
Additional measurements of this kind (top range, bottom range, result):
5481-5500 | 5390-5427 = 1.13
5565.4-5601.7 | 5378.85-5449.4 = 1.06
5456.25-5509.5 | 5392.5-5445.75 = 1.08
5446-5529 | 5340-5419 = 1.09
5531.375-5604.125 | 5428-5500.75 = 1.05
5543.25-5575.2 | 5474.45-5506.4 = 1.01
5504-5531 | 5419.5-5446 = 1.10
